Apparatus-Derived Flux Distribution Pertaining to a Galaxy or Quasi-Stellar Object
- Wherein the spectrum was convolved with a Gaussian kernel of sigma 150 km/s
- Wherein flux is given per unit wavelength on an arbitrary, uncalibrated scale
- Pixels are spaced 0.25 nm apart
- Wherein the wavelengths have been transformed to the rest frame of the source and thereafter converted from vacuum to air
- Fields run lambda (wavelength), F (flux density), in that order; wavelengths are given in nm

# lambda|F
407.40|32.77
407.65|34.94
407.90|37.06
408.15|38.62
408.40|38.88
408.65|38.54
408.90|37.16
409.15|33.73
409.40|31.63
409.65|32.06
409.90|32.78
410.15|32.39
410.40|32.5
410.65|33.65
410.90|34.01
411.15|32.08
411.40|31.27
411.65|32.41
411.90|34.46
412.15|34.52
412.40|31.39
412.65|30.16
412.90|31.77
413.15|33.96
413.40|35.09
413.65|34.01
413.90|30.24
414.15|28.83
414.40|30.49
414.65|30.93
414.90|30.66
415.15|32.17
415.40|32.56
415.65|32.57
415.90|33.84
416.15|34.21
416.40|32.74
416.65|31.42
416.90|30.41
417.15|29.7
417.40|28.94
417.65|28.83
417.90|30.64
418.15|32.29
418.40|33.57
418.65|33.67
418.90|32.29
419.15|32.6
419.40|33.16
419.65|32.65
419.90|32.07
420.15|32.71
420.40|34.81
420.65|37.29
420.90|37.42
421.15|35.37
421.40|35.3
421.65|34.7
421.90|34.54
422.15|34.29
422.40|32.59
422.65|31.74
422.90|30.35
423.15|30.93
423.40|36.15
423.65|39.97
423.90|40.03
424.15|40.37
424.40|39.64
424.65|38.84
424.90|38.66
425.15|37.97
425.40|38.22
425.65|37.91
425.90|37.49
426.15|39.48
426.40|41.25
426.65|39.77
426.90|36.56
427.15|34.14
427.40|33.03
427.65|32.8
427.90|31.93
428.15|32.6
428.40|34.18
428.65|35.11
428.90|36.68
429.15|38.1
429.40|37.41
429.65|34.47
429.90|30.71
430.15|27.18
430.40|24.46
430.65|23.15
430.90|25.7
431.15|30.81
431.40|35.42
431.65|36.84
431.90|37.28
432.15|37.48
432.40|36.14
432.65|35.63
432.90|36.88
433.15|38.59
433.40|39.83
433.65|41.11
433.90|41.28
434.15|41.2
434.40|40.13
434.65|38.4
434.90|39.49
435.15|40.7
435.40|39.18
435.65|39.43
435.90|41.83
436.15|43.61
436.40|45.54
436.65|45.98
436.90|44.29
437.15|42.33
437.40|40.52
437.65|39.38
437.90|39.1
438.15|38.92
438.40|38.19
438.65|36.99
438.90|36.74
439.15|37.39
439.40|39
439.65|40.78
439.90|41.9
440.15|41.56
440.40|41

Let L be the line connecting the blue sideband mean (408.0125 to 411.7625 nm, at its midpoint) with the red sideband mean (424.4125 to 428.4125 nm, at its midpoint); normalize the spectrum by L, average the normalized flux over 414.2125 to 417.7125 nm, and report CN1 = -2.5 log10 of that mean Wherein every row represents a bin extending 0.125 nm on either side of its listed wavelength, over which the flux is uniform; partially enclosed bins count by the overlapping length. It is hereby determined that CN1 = 0.120 mag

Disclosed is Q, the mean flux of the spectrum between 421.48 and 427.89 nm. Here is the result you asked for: 36.4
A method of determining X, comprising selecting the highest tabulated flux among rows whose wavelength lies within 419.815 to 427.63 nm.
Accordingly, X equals 41.25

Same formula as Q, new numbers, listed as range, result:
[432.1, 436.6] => 39.9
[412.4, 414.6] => 31.8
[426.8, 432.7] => 33.2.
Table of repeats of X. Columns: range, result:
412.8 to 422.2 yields 37.42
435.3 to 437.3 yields 45.98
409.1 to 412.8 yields 34.52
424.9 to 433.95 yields 41.28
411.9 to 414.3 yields 35.09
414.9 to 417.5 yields 34.21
